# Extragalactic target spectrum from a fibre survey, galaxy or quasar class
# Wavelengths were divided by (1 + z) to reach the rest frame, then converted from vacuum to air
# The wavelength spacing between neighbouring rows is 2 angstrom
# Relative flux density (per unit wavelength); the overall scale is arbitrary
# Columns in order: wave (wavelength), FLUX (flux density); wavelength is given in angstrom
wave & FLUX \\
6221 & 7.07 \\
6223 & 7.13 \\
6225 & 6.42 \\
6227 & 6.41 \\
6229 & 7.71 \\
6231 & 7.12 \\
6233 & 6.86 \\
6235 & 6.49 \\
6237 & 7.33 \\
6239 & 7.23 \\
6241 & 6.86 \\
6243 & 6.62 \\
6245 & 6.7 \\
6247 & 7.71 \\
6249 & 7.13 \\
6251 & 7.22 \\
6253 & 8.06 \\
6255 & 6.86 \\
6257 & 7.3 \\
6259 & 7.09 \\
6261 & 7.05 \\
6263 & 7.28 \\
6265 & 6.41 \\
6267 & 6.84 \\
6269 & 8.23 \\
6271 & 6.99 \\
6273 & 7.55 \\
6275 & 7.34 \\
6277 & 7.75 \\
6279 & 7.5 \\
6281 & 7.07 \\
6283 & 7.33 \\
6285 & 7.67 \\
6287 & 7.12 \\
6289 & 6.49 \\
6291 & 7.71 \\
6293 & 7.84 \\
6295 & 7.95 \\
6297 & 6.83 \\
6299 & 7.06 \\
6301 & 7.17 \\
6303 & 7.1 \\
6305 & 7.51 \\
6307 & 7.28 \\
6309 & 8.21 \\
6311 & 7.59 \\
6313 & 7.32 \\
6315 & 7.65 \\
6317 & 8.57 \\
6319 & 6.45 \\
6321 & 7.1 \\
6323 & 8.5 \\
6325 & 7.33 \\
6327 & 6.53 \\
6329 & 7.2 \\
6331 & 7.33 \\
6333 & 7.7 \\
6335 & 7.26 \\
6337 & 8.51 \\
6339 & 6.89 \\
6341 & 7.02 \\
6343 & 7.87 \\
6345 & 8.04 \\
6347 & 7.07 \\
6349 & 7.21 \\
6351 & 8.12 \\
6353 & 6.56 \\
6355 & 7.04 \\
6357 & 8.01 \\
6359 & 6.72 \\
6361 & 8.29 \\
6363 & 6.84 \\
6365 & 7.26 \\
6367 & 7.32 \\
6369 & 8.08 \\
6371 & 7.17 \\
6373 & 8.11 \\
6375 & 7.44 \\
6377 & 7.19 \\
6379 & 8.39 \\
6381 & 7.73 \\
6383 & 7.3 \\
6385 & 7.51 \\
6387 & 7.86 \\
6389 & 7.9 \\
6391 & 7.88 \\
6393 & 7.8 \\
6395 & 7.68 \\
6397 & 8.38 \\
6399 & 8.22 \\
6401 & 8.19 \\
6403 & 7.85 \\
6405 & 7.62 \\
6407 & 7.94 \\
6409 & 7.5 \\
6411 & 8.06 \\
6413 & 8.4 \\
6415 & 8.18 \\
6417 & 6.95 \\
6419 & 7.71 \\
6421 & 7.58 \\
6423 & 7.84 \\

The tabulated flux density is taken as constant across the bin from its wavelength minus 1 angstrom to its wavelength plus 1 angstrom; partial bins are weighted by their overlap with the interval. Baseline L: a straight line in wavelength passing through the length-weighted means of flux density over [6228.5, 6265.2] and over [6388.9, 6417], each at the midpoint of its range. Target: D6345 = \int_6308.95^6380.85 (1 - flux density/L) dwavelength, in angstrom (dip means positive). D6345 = 1.3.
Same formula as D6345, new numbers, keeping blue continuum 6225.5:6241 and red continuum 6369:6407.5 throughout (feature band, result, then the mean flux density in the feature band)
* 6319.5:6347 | 0.2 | 7.45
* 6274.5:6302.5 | -0.2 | 7.34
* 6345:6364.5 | 0.7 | 7.35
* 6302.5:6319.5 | -0.4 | 7.56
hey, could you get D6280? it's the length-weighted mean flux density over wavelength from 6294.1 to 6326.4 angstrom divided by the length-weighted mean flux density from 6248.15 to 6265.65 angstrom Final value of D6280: 1.04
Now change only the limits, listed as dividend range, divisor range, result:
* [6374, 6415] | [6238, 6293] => 1.08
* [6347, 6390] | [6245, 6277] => 1.03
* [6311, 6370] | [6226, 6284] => 1.04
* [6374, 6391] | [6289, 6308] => 1.05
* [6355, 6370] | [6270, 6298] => 1.01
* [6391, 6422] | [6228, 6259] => 1.10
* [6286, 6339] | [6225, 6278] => 1.04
